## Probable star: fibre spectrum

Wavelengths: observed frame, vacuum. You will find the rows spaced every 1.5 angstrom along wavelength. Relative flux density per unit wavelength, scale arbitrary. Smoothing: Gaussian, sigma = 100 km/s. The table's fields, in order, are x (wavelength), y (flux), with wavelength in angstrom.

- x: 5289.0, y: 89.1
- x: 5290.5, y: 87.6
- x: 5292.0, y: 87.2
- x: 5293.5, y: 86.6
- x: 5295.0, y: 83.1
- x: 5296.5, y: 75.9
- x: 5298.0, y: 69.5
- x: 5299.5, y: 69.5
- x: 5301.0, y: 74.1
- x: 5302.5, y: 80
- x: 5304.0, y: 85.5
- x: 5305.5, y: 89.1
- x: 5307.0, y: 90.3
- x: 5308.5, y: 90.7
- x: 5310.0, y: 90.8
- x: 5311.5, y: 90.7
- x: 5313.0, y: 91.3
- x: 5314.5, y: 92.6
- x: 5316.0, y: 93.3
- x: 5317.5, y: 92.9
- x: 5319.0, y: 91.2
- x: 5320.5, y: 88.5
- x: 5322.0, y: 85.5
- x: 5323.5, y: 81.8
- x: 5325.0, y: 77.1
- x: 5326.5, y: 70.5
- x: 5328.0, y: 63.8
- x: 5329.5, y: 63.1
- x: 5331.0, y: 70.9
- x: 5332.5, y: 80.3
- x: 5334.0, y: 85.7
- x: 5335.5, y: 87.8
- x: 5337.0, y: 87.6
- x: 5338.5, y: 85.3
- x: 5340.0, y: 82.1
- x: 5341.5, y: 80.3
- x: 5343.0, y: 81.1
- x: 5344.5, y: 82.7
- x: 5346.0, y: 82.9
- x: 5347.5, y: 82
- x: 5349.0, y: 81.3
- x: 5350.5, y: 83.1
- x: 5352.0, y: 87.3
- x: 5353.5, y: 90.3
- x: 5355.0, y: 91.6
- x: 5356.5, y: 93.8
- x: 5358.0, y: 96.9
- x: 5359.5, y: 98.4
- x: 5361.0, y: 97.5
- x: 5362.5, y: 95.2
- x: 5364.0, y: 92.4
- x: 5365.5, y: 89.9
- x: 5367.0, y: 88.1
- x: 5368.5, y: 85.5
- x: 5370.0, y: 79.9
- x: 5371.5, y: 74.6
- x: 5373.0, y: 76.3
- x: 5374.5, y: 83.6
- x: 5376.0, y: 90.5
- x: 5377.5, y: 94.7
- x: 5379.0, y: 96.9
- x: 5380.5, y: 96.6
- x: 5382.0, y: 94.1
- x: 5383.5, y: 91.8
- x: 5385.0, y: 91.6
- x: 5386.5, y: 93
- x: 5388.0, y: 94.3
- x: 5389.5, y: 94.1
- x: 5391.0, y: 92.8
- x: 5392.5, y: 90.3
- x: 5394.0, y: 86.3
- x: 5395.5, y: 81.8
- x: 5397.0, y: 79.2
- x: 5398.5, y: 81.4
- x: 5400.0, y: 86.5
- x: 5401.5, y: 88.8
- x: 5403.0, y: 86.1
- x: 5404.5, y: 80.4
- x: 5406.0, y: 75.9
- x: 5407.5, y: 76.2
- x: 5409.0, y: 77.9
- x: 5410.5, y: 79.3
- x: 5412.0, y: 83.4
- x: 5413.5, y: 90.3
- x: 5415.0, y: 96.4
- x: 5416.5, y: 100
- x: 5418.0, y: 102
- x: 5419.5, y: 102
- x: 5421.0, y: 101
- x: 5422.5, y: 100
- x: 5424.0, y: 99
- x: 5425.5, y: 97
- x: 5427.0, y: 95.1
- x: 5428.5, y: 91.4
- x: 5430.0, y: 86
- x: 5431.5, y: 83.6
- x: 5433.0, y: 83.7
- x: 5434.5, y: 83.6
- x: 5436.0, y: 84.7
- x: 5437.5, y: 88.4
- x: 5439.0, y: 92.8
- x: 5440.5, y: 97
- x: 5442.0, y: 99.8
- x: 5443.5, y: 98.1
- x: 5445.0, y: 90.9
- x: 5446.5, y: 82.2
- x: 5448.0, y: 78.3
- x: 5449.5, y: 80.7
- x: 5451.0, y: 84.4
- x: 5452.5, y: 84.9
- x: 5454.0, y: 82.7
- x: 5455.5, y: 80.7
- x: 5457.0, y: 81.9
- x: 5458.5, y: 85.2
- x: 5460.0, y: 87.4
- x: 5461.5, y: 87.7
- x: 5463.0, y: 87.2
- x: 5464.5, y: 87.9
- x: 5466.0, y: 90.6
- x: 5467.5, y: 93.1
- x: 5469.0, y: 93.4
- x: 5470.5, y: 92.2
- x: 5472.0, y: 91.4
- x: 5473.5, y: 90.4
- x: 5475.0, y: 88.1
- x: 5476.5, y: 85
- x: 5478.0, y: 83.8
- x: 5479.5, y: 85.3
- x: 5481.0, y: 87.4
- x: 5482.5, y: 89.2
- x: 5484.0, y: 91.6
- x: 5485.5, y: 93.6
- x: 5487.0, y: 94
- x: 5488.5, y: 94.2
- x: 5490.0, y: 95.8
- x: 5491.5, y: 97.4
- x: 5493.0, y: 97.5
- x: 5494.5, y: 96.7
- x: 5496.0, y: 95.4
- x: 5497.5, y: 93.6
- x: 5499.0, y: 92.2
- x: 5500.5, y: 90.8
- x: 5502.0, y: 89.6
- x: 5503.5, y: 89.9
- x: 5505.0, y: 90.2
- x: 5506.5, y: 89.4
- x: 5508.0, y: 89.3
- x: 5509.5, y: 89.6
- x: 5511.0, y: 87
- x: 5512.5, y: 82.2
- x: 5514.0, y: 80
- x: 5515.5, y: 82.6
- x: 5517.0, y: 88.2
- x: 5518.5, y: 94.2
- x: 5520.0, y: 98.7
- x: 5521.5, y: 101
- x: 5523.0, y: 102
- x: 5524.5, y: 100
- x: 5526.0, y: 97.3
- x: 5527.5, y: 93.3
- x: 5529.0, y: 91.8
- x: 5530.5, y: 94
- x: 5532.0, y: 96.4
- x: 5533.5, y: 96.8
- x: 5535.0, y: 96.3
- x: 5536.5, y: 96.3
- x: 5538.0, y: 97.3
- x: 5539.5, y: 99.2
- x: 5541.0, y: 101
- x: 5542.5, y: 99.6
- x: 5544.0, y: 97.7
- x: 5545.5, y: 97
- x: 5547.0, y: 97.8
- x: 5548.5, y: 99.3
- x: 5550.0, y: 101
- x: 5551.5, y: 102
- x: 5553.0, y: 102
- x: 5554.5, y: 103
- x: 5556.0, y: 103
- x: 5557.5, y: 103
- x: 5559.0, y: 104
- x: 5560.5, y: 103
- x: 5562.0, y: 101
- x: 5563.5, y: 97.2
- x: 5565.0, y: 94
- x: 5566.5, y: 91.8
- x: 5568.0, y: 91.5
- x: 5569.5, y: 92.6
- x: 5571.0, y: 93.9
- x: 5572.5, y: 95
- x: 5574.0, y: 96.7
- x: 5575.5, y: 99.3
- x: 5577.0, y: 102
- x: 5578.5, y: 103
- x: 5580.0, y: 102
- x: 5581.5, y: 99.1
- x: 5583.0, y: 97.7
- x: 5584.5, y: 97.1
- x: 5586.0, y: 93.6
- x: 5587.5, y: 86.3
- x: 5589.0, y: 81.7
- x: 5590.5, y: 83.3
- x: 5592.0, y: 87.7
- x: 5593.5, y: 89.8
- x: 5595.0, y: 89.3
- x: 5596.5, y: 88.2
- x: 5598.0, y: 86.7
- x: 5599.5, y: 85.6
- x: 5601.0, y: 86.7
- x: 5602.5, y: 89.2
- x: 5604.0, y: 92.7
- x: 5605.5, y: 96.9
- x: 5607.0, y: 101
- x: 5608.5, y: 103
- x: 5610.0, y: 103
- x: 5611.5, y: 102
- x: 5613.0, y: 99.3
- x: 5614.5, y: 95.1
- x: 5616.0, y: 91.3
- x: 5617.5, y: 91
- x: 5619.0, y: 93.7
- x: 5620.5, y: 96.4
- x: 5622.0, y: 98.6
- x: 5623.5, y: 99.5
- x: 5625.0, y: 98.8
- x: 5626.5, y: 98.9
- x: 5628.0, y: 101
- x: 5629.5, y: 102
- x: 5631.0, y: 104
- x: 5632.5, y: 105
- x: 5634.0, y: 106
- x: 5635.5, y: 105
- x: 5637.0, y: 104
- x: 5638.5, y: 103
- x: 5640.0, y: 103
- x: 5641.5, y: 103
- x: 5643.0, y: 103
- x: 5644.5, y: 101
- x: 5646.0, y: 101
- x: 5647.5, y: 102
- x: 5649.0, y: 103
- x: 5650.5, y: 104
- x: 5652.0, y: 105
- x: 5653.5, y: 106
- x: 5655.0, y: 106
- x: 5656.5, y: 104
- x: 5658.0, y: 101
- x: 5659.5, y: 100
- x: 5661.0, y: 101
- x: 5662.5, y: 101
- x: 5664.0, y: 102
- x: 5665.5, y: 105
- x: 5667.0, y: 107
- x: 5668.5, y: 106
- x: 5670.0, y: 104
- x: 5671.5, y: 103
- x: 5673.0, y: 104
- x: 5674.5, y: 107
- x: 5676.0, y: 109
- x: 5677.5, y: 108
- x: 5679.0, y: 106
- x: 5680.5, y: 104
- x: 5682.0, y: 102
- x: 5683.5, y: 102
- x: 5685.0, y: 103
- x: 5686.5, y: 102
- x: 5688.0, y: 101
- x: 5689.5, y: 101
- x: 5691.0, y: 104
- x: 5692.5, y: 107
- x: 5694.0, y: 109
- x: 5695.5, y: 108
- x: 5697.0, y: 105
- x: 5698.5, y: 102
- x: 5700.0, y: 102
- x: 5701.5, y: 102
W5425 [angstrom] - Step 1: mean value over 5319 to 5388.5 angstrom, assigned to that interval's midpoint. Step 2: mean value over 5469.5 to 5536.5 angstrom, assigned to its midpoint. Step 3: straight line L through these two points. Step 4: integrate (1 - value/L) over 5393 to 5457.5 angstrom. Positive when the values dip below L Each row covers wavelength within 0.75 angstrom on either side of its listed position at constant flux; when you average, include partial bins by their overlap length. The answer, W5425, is 0.6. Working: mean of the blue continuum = 85.9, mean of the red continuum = 92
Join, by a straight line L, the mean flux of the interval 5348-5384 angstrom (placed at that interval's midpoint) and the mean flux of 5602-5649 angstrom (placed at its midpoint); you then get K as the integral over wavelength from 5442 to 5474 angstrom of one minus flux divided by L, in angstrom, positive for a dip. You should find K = 2.0 angstrom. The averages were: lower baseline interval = 89.5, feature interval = 87.5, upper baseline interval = 99.9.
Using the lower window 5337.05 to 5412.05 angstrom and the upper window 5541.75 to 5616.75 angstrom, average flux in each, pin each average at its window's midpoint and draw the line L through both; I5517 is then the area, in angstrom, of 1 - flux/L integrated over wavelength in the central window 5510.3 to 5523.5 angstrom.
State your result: 0.4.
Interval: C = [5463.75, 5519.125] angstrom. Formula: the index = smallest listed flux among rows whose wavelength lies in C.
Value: 80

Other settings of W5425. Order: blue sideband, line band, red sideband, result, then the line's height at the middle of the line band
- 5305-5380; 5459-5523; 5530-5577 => 2.6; 94.6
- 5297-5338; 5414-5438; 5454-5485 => -1.9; 86.4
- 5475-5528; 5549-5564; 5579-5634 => -1.4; 93.4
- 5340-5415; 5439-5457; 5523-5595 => 0.7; 90.9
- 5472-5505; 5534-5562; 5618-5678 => -1.3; 95.7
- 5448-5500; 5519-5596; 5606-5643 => -1.2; 95.4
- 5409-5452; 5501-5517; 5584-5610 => 0.7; 90.8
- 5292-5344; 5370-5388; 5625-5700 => -0.6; 86.4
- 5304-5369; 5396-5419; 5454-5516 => 0.5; 87.7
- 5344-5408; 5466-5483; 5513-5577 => 0.7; 93.2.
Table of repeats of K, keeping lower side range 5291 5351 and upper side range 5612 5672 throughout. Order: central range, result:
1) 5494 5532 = 0.8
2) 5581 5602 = 2.0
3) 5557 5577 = 0.0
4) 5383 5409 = 0.3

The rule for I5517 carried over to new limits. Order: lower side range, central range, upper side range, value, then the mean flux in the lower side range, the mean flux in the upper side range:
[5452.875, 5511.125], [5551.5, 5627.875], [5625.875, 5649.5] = 2.4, 90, 103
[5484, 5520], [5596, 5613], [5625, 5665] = 0.9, 91.2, 103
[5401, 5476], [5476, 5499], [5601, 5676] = -0.1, 88.8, 101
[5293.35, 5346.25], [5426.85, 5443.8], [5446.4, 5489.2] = -0.7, 82.6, 87.5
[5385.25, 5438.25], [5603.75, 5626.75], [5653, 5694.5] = 0.7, 88.9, 104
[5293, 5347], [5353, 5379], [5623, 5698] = -1.3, 82.6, 104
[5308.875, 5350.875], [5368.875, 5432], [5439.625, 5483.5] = -2.5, 83.1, 87.9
